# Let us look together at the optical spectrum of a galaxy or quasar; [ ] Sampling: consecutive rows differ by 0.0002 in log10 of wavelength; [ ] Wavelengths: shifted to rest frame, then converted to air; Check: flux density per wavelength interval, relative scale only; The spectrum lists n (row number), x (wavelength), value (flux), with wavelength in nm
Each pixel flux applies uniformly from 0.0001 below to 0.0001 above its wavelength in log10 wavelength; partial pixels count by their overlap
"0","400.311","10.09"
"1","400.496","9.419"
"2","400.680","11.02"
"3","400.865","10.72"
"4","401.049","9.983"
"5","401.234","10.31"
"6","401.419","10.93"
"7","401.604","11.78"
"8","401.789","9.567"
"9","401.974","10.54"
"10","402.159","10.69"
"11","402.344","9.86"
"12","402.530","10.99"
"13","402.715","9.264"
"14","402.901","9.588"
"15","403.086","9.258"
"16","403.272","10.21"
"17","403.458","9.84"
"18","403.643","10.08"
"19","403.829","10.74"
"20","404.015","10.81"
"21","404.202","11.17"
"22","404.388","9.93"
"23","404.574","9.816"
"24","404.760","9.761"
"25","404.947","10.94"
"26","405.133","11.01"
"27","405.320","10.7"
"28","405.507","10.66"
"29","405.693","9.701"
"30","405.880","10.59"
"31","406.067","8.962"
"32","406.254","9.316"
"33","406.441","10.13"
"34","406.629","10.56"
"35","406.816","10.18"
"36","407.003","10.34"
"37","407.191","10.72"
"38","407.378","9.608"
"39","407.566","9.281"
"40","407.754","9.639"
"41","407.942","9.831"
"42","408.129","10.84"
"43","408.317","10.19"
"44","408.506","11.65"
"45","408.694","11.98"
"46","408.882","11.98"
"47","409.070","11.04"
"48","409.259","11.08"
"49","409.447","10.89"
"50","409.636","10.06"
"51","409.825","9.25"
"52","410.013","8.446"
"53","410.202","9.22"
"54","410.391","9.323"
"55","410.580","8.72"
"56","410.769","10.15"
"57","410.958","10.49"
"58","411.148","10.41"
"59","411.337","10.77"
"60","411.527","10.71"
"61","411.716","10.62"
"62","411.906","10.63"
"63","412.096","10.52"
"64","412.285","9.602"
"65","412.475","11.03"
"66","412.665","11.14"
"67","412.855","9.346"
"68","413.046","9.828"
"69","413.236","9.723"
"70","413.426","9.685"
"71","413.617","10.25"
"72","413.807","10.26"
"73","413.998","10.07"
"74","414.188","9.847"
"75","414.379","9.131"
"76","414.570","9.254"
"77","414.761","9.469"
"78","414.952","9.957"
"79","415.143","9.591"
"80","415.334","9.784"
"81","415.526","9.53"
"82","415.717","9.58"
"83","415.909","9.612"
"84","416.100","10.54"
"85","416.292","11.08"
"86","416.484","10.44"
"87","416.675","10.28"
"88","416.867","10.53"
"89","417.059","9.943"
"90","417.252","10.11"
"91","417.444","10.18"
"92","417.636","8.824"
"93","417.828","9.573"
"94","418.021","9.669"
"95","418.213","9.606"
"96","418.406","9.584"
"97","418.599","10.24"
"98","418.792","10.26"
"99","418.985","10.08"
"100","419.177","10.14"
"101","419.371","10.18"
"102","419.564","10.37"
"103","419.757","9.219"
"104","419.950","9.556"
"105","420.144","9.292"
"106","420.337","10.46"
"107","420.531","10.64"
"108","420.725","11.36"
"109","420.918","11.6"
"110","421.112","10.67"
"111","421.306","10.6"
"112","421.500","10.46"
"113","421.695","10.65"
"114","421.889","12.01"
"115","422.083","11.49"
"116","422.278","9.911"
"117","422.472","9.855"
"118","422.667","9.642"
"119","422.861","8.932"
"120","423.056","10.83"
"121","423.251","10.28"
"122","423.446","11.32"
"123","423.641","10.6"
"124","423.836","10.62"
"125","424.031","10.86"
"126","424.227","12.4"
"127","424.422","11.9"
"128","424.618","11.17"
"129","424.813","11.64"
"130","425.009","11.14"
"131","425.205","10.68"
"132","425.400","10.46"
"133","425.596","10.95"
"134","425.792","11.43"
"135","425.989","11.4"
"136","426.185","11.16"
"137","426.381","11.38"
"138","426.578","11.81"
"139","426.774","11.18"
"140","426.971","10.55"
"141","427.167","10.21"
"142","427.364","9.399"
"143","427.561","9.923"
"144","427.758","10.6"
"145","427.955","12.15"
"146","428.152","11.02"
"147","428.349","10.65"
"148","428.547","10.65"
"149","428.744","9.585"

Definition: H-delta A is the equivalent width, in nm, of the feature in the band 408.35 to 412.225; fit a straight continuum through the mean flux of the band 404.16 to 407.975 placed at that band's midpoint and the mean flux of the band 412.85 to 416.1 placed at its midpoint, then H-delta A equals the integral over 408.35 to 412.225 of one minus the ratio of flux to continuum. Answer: -0.18 nm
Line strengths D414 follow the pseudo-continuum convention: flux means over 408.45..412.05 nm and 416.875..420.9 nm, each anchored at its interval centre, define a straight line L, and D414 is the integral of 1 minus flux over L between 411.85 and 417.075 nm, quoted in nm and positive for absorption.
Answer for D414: 0.09 nm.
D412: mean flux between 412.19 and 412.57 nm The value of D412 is 10.3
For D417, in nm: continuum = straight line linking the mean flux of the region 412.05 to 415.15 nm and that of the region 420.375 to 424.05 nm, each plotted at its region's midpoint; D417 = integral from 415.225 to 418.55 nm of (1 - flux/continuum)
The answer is 0.09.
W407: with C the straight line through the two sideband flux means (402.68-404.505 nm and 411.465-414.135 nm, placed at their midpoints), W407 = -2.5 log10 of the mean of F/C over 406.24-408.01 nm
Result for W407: 0.02 mag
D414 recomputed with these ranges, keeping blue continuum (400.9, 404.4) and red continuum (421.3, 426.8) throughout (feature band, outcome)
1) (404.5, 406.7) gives 0.045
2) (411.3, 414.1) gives 0.087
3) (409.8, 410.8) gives 0.134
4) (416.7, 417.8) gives 0.083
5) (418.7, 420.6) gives 0.139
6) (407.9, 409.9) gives -0.067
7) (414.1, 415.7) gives 0.164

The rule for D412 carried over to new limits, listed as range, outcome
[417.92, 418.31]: 9.63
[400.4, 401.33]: 10.3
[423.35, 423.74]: 11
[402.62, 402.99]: 9.43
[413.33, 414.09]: 10.1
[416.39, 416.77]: 10.4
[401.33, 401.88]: 10.8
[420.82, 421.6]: 10.8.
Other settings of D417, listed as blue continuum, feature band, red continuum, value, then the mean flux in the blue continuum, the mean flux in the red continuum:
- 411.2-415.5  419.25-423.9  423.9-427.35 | 0.15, 10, 11.1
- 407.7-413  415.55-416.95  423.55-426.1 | 0.06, 10.3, 11.2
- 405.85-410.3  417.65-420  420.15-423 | 0.14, 10.2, 10.6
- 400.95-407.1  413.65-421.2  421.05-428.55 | 0.44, 10.2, 10.8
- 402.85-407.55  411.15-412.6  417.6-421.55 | -0.06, 10.2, 10.1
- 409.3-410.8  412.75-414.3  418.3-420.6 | -0.03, 9.54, 9.99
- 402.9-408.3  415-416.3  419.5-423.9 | 0.06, 10.2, 10.5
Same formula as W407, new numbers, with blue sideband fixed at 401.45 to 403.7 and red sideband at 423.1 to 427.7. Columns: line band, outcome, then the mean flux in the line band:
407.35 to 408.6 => 0.02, 10.2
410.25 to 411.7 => 0.04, 10.1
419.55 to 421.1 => 0.05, 10.3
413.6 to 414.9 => 0.09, 9.73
